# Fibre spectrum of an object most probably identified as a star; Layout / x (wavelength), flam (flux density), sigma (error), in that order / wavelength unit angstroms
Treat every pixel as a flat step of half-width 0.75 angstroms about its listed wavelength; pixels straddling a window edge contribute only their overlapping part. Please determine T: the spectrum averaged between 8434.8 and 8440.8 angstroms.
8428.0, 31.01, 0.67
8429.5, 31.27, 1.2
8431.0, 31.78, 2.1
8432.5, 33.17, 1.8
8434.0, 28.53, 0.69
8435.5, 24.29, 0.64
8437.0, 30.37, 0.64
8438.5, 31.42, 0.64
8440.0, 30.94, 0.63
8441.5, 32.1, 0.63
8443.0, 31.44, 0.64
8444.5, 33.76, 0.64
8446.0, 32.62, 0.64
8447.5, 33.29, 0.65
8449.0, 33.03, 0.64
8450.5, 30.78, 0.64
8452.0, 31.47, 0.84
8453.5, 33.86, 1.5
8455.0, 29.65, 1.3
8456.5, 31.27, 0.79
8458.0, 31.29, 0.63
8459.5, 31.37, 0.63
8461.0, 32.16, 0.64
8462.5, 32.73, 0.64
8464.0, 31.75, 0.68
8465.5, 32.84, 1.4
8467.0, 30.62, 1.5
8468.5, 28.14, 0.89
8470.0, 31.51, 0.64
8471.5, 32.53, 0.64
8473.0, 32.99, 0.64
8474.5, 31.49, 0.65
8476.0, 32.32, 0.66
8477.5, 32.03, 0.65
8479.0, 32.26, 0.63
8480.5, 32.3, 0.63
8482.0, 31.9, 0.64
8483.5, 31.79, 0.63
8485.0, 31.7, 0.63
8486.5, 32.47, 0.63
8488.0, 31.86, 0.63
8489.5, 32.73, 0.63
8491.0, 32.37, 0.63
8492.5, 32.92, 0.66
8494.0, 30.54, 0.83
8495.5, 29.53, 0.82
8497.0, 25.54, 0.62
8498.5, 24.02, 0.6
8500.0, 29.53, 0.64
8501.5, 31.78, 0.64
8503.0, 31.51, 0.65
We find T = 29.3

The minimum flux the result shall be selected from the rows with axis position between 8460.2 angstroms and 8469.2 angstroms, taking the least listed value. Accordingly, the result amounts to 28.14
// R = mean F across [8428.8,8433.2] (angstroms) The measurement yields 32.1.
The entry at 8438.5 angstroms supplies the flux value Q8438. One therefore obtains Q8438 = 31.42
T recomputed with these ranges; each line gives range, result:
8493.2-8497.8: 28.5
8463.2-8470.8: 31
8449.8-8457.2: 31.4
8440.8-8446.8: 32.5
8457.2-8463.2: 31.9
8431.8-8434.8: 30.7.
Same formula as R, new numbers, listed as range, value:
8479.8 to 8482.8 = 32.1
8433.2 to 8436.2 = 26.6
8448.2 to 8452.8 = 31.8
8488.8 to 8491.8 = 32.6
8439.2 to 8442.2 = 31.5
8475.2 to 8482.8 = 32.2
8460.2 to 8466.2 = 32.4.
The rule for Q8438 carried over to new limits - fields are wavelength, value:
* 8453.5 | 33.86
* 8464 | 31.75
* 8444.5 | 33.76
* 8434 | 28.53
